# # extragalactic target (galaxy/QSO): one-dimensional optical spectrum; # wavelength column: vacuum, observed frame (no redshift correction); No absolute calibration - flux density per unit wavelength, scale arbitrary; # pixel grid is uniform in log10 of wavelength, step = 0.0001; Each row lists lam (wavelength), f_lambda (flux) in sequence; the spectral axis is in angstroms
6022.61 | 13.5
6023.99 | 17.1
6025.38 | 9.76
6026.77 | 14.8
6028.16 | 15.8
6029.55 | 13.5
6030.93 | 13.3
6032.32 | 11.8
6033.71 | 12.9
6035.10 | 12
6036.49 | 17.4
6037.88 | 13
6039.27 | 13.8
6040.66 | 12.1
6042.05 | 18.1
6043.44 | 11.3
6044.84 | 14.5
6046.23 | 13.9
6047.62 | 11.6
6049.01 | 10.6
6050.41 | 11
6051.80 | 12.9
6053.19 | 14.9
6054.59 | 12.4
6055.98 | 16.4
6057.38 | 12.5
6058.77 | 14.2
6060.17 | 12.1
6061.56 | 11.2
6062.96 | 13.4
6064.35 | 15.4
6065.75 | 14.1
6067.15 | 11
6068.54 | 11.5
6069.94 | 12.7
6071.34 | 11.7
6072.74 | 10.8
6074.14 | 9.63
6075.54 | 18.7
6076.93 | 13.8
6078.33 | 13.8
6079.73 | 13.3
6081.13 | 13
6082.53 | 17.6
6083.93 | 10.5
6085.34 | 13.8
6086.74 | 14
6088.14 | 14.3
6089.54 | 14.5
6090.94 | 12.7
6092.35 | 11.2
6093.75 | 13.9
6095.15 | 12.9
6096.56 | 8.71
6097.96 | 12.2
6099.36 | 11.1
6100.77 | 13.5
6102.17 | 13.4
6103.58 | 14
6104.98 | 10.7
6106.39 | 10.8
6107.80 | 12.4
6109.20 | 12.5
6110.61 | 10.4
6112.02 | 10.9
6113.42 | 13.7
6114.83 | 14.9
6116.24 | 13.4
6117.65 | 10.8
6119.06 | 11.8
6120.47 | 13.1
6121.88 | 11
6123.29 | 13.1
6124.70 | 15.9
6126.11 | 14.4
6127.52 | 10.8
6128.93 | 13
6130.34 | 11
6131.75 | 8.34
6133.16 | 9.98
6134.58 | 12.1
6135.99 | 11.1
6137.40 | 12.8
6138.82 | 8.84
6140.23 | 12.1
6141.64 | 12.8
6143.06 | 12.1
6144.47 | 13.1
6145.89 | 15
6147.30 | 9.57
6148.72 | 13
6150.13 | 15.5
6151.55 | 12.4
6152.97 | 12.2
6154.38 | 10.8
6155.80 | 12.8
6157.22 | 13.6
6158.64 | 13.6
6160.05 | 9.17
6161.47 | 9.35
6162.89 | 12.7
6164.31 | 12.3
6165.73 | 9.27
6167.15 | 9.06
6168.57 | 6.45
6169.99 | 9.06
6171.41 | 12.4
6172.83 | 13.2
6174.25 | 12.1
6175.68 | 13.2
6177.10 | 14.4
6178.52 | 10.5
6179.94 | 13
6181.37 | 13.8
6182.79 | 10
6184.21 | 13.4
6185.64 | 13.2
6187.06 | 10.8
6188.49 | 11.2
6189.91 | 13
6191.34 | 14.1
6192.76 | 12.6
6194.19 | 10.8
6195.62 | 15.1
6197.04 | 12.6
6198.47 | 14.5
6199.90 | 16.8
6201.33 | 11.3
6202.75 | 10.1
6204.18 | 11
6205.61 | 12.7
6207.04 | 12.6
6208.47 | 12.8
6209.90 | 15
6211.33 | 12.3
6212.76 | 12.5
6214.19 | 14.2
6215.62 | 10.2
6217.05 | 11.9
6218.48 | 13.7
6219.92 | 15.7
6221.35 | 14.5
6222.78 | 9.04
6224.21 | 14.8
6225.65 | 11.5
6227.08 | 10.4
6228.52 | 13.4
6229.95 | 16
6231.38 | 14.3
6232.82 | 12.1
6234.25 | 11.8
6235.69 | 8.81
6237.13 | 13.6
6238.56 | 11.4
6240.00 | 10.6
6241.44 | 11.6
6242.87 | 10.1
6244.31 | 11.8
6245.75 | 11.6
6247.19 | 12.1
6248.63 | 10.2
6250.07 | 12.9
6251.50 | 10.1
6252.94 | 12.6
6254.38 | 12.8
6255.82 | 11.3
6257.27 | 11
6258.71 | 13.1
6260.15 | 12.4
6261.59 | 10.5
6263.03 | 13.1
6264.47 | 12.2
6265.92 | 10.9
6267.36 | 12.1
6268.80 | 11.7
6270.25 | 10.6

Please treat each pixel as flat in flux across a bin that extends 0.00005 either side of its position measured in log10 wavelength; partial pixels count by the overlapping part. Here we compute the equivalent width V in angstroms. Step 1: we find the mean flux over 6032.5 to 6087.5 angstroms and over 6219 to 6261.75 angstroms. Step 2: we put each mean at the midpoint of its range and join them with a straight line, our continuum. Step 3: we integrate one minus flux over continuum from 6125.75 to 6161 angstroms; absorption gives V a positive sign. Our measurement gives 2.09 angstroms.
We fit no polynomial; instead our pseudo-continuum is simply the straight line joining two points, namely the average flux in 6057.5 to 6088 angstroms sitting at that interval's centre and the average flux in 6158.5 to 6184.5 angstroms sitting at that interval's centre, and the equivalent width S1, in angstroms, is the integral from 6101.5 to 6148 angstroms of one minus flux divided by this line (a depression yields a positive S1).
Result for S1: 0.3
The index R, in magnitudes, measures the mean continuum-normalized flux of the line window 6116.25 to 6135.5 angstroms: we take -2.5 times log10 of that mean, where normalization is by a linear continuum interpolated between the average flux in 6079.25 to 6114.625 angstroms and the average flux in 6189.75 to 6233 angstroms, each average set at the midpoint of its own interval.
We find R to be 0.07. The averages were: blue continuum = 12.7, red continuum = 13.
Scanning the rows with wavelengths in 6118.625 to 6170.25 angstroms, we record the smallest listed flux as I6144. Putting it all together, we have 6.45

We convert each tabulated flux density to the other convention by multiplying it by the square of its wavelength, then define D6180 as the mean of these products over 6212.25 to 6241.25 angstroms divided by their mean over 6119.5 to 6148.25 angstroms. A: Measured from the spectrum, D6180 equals 1.1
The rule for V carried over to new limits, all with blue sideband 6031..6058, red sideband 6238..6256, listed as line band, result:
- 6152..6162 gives 0.5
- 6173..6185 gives -0.5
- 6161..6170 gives 1.8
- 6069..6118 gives 0.5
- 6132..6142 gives 1.0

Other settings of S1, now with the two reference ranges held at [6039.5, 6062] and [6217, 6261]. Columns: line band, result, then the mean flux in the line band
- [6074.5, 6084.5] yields -1.0 angstroms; 14.3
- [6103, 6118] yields 0.7 angstroms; 12.2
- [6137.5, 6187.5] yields 2.8 angstroms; 11.9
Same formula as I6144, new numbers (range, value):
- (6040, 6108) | 8.71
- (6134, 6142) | 8.84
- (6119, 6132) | 8.34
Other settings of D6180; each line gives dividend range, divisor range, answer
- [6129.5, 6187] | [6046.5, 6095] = 0.92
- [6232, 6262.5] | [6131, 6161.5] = 1.00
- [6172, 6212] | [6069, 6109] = 1.03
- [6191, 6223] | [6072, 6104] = 1.03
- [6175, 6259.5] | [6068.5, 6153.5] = 1.03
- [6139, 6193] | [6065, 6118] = 0.97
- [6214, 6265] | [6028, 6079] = 0.98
